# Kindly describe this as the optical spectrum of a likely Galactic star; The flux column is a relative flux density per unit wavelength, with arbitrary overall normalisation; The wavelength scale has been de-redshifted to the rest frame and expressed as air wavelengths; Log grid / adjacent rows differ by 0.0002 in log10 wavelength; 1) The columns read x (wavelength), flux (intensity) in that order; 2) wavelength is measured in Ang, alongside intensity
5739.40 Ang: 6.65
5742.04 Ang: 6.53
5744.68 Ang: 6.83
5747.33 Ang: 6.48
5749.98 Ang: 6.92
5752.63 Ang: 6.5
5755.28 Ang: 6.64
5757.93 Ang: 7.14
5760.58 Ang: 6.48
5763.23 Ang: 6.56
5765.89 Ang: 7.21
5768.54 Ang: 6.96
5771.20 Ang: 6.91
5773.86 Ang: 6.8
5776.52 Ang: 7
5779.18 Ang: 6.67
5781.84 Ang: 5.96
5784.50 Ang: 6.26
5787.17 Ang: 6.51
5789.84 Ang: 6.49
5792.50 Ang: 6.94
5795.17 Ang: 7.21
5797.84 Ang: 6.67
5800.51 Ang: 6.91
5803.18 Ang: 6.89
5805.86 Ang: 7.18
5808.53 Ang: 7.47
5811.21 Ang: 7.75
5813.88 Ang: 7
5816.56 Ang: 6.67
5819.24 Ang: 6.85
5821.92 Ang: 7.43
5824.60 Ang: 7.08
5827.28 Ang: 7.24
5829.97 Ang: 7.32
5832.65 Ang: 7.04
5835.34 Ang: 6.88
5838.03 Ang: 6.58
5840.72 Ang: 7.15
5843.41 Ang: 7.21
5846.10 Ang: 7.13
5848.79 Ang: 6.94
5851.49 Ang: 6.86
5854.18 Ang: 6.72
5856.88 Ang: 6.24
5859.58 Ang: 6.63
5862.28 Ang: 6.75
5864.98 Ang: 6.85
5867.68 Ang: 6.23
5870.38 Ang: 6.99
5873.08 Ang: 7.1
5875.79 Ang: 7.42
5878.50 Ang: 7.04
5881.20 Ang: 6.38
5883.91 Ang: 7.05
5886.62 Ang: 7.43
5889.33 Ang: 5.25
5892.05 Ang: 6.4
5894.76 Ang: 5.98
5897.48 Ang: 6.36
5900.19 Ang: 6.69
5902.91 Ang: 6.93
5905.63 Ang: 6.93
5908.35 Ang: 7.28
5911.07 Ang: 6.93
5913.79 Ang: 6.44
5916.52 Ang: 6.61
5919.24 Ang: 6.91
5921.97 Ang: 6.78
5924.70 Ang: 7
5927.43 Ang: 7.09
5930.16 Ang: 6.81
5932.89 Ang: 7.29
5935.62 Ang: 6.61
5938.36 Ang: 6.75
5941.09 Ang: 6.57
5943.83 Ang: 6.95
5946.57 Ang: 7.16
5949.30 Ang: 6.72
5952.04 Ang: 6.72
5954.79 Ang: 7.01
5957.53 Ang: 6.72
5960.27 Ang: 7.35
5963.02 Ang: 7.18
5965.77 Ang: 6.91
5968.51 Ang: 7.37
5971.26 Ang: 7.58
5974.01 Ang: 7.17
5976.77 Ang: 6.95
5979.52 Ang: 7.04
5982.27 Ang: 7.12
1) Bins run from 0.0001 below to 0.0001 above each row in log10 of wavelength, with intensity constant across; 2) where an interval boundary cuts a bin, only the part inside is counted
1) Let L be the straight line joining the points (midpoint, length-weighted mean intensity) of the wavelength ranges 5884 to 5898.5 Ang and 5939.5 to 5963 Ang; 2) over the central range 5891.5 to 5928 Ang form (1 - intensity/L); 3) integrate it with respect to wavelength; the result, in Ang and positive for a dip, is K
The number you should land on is -1.2 Ang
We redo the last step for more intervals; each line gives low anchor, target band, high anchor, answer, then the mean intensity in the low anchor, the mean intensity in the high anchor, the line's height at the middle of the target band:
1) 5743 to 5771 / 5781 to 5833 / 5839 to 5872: -1.22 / 6.77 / 6.81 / 6.79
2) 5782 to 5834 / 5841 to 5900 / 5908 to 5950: 1.68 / 6.97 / 6.86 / 6.92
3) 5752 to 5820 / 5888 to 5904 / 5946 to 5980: 1.65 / 6.84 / 7.07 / 6.98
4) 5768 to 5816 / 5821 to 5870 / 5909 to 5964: -0.23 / 6.86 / 6.88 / 6.87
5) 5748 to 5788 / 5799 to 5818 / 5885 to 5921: -1.25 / 6.7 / 6.63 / 6.68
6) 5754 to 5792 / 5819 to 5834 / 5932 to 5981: -0.89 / 6.69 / 7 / 6.78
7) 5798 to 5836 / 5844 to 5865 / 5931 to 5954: 0.77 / 7.11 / 6.85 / 7.03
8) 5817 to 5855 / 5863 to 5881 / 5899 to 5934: 0.19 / 7.03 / 6.9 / 6.97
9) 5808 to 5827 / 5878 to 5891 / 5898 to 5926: 0.63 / 7.17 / 6.84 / 6.93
